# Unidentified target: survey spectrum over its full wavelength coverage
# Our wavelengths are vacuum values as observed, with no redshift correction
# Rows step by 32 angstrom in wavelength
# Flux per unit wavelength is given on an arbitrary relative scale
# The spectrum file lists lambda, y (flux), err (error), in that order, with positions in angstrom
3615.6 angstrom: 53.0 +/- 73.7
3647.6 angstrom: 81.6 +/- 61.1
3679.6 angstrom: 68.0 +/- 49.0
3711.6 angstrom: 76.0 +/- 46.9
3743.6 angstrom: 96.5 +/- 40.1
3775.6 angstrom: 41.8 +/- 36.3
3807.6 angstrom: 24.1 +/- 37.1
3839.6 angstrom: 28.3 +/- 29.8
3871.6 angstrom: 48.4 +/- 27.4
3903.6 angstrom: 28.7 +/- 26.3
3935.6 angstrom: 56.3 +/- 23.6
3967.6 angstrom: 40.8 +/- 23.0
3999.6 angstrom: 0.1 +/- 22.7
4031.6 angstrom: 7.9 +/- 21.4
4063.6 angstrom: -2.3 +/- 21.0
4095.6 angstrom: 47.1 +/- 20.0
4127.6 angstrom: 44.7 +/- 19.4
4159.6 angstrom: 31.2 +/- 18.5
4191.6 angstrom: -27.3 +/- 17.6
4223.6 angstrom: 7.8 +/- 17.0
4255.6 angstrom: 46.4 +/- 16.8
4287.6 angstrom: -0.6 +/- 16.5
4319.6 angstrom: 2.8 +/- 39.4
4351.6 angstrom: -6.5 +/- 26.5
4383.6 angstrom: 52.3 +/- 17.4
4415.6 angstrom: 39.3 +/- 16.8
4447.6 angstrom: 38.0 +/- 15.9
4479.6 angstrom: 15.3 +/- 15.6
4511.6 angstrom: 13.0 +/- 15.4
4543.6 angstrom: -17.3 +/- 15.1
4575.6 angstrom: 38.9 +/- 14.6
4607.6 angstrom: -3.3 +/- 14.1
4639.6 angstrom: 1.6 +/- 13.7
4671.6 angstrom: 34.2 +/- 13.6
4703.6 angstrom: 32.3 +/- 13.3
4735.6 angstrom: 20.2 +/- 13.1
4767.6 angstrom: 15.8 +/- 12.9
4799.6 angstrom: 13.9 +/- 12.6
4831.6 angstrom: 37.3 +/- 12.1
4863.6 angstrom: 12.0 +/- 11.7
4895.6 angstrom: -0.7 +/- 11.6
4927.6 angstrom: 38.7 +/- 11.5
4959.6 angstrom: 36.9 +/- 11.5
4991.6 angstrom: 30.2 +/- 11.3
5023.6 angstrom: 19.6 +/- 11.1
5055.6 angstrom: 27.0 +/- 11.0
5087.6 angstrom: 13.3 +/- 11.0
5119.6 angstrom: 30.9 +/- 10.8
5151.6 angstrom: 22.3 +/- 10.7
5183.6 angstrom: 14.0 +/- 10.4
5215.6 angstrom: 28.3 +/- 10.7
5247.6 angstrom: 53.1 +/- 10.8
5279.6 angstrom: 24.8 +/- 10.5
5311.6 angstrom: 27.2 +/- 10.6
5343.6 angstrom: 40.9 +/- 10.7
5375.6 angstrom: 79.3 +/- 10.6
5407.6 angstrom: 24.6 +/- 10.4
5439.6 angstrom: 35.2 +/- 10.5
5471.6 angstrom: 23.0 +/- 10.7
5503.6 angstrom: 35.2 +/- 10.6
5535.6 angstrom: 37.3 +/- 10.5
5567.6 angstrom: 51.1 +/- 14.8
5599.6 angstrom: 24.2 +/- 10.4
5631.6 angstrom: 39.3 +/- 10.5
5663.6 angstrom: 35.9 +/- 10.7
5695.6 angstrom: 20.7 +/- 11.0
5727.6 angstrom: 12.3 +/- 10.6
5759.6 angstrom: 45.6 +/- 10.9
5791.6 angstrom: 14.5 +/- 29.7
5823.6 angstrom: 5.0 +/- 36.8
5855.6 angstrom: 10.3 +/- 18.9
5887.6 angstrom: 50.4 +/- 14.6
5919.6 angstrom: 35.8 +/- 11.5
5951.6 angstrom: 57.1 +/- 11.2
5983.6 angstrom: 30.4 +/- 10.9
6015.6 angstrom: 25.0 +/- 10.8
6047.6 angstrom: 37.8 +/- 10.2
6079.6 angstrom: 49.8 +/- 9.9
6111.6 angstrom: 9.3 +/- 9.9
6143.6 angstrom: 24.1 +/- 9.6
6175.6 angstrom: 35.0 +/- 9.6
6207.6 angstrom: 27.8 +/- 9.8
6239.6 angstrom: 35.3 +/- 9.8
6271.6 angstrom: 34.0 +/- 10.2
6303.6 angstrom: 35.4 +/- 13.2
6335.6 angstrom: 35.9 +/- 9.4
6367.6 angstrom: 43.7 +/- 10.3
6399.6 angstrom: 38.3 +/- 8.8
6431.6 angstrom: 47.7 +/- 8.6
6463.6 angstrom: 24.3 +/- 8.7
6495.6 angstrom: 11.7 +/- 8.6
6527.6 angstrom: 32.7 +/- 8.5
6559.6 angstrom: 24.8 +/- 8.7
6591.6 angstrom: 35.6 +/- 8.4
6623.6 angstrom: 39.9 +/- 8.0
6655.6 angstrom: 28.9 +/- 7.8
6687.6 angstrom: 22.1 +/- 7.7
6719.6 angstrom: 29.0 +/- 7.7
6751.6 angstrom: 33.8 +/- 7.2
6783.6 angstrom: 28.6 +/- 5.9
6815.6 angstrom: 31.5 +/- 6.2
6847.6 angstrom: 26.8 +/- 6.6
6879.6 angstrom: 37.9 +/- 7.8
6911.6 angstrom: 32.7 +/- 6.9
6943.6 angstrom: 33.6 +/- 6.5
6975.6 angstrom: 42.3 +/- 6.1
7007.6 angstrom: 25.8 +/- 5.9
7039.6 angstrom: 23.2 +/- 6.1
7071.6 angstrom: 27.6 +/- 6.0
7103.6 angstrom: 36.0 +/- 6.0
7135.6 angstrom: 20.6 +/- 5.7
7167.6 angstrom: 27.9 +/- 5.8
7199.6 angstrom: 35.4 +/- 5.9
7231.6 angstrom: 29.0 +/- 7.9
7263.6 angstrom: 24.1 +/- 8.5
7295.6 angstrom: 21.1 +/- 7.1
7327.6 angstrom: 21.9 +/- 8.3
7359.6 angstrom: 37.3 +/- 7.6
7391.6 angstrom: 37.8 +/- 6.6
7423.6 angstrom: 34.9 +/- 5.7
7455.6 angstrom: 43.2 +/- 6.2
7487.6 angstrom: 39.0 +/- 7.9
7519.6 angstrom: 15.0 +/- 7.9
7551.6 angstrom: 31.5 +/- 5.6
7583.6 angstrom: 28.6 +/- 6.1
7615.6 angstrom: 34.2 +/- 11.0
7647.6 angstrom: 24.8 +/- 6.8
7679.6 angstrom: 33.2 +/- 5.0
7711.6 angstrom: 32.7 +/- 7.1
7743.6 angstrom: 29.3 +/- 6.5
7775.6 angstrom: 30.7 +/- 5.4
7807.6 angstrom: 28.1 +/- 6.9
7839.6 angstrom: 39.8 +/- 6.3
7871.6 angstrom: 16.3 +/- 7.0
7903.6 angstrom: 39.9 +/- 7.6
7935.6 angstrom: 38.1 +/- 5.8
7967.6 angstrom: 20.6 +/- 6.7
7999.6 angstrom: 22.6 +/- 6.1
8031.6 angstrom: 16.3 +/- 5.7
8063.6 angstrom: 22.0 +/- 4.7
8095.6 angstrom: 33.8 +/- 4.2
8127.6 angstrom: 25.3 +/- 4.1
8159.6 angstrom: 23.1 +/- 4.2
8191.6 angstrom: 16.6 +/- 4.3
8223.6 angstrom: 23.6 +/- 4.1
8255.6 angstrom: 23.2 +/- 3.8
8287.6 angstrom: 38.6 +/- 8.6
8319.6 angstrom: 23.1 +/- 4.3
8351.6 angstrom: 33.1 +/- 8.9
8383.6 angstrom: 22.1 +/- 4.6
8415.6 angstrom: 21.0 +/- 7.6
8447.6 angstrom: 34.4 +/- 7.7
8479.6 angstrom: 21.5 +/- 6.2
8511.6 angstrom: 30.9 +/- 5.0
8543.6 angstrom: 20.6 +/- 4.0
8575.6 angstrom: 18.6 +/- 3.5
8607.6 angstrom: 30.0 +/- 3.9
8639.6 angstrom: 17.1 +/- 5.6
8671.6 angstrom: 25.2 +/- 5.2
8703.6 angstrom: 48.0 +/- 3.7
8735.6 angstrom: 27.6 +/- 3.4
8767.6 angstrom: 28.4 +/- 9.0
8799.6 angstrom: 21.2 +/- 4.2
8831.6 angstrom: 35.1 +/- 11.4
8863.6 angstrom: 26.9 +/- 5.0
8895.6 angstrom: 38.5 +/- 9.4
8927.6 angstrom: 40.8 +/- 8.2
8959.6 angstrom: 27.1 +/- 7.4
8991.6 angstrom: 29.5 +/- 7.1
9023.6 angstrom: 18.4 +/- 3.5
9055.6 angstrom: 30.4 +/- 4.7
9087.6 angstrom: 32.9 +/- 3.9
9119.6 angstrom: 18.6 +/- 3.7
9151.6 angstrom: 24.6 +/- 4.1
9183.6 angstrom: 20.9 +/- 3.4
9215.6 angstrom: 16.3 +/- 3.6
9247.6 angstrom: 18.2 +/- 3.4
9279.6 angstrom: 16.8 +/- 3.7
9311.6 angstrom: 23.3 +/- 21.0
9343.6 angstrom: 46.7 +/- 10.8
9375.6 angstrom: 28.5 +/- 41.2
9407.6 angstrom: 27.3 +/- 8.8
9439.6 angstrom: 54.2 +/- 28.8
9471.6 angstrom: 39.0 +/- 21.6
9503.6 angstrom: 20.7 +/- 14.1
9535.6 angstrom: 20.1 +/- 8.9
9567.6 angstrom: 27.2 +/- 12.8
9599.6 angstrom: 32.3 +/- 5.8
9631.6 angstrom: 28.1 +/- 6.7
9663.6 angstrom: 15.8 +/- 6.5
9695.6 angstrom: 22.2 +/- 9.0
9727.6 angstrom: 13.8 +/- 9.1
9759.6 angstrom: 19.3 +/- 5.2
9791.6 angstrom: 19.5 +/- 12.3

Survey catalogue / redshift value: 0.33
